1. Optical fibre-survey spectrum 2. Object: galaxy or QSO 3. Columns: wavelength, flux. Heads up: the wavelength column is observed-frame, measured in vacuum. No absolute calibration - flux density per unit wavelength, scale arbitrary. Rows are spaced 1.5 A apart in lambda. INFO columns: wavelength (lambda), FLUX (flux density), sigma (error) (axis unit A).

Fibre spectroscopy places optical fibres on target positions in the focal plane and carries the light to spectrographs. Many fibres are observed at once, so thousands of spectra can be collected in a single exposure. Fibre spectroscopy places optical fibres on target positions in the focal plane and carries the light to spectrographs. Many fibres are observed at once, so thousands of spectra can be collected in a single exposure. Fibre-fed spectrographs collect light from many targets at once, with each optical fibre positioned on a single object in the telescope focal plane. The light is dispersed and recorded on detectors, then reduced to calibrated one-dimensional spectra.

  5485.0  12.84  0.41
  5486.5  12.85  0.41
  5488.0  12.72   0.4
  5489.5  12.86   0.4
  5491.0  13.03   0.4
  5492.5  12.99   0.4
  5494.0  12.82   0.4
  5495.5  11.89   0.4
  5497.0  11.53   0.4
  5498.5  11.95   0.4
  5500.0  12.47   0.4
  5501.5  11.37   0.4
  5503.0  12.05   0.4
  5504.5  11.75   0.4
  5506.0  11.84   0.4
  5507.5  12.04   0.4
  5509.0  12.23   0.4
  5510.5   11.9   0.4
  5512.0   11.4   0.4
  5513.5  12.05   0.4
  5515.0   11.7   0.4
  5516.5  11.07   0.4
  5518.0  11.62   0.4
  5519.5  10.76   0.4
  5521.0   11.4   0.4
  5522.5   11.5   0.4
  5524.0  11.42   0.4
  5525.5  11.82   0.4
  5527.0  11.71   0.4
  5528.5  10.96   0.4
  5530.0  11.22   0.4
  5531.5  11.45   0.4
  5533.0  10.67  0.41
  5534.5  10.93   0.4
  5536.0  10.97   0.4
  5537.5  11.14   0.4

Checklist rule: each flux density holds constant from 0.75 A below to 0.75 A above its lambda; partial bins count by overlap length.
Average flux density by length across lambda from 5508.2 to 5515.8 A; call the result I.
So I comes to 11.9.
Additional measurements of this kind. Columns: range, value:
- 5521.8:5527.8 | 11.6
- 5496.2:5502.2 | 11.8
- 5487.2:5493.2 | 12.9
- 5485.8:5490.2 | 12.8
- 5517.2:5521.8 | 11.3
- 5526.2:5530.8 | 11.3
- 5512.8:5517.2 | 11.6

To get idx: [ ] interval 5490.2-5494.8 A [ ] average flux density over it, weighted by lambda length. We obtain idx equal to 12.9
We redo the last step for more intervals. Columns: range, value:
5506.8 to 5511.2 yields 12.1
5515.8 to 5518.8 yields 11.3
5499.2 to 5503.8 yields 12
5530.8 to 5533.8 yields 11.1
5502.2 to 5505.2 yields 11.9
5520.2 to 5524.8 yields 11.4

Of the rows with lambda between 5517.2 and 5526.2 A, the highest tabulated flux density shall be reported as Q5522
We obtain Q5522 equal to 11.82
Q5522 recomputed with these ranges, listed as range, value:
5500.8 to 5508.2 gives 12.05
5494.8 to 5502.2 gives 12.47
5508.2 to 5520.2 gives 12.23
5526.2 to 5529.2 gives 11.71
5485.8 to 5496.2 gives 13.03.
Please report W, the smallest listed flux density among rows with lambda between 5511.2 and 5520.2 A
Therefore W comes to 10.76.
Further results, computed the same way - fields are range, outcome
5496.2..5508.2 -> 11.37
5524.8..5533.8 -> 10.67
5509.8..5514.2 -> 11.4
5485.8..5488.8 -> 12.72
